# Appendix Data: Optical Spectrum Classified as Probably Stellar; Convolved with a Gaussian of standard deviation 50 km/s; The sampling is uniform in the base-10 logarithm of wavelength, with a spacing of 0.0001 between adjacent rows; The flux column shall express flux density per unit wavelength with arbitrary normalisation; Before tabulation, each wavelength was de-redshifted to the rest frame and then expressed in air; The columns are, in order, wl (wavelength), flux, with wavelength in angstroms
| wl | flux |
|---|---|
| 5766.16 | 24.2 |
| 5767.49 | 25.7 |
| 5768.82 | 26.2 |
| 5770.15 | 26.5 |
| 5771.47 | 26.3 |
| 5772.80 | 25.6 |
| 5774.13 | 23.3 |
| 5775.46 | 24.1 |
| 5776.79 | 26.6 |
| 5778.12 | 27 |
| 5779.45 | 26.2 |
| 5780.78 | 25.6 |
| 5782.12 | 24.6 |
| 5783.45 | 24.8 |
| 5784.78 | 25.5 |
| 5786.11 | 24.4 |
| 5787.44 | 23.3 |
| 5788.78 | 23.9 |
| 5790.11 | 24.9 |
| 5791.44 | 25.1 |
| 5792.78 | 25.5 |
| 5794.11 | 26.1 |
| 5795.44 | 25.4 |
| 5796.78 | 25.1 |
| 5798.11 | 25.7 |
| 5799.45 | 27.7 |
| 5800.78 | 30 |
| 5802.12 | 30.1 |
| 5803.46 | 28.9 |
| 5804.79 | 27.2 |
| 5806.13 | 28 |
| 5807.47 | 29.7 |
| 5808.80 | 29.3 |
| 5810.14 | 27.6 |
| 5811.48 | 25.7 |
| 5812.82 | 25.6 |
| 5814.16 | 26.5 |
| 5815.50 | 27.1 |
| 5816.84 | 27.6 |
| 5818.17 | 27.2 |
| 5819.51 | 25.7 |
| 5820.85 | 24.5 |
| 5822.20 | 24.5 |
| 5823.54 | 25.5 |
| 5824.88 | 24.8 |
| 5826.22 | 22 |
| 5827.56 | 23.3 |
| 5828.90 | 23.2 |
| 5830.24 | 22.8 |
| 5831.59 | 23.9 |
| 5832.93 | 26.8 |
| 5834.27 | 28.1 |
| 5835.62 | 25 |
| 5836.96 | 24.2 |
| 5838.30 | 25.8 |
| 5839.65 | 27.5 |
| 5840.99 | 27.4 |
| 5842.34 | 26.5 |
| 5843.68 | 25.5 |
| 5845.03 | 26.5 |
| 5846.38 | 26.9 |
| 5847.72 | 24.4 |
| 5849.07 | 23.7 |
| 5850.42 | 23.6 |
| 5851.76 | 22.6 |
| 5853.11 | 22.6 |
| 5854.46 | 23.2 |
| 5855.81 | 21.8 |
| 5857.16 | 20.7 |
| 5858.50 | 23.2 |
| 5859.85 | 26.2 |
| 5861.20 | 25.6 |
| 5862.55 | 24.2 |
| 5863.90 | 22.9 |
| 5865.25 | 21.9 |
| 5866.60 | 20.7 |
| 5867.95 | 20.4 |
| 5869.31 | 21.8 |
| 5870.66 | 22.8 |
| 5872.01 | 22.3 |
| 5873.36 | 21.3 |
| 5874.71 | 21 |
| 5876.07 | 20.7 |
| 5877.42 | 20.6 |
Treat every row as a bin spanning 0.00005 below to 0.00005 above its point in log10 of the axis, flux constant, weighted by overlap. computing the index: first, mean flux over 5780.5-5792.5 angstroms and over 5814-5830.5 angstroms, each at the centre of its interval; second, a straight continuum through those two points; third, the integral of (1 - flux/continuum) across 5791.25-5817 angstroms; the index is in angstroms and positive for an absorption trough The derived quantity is -2.5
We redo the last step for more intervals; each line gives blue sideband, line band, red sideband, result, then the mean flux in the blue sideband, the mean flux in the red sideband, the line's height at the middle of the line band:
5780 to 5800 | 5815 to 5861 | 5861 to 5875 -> -3.0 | 25.2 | 22.2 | 23.3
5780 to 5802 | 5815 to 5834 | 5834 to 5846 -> 0.8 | 25.6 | 26.2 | 26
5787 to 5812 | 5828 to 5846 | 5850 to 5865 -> -0.8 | 26.8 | 23.3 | 24.5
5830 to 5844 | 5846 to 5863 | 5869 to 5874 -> 0.2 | 25.9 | 22.1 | 24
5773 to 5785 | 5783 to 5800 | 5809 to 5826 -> 0.2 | 25.3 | 26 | 25.5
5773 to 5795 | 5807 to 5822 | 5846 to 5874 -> -1.6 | 25.1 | 23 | 24.2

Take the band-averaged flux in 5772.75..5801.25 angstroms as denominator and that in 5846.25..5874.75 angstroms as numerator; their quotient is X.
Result 0.9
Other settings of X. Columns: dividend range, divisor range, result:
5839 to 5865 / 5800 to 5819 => 0.88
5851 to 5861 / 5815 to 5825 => 0.89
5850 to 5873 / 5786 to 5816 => 0.85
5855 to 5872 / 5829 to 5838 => 0.91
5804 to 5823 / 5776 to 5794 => 1.07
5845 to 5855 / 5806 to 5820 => 0.88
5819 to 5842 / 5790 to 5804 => 0.93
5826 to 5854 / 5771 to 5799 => 0.99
